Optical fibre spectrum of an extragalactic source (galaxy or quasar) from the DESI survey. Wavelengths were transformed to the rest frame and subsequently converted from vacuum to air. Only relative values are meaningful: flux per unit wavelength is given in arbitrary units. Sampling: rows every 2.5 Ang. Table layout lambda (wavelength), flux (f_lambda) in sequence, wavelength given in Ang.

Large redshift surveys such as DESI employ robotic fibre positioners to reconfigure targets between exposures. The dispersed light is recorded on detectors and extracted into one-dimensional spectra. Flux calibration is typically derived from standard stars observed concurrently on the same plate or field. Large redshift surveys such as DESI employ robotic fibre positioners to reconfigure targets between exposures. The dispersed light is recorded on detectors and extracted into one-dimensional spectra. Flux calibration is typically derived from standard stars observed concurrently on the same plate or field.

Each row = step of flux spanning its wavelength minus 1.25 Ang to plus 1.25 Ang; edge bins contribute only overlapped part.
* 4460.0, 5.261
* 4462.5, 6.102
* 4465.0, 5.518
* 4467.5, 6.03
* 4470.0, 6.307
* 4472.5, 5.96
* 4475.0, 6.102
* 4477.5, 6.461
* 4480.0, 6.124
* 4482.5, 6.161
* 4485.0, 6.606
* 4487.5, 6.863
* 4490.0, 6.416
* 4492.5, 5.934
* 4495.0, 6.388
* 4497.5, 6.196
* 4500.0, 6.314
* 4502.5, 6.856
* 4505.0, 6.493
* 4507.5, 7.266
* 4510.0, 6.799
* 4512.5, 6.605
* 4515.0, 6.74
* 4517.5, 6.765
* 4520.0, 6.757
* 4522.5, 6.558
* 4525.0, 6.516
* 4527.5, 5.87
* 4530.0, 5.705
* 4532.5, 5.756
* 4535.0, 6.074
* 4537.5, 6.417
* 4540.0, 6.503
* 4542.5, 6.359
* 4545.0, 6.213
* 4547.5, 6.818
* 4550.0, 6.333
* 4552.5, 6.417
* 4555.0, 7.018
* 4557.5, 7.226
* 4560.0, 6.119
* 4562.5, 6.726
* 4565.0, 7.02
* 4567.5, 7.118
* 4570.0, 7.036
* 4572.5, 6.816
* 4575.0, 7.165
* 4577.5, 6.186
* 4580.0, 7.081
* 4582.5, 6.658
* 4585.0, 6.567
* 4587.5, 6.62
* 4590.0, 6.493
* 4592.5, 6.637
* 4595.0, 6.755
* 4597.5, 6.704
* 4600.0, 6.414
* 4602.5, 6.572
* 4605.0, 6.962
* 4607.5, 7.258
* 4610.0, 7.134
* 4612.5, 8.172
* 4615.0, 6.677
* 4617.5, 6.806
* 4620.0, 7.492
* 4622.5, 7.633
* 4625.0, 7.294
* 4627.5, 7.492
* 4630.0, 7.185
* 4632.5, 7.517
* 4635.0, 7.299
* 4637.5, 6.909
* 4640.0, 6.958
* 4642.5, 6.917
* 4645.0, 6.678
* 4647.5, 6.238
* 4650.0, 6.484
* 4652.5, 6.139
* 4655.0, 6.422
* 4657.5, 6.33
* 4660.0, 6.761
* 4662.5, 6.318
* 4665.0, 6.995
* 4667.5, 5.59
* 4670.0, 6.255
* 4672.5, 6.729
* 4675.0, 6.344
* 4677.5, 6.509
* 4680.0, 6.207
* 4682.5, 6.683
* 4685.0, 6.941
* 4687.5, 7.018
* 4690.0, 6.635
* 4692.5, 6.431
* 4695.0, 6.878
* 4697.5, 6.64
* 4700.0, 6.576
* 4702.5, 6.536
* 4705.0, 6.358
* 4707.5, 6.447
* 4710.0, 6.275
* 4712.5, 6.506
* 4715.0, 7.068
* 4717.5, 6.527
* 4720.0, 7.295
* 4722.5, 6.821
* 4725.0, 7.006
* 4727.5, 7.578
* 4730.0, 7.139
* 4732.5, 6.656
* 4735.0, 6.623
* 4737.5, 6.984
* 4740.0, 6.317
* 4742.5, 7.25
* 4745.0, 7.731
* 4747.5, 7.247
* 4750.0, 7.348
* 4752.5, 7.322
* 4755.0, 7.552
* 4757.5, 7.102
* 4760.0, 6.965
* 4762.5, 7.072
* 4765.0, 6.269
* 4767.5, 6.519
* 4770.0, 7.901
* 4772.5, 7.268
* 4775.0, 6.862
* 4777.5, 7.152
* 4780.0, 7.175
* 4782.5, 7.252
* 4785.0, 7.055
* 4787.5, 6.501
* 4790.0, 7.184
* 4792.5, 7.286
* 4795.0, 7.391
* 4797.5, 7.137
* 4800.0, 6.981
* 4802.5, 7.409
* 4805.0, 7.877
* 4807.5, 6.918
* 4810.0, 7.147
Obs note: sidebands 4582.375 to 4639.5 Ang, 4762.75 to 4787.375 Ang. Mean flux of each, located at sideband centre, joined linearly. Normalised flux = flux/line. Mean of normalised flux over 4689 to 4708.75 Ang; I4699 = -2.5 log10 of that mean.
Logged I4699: 0.074 mag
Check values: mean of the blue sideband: 7.02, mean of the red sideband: 7.03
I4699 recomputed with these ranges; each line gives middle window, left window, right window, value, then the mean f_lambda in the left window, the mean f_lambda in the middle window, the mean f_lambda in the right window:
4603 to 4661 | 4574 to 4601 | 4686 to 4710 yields -0.06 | 6.66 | 6.99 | 6.6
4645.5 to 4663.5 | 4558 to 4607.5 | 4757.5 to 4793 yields 0.07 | 6.74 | 6.4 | 7.03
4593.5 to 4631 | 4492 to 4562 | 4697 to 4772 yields -0.07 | 6.47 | 7.1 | 6.93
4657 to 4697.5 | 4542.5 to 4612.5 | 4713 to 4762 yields 0.07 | 6.76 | 6.55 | 7.07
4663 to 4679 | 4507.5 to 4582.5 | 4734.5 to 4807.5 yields 0.08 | 6.59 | 6.4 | 7.13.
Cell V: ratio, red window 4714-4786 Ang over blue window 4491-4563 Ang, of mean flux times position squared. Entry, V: 1.2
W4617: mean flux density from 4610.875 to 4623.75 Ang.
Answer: 7.35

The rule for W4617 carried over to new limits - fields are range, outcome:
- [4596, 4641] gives 7.14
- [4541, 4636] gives 6.89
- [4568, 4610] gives 6.76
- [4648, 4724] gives 6.56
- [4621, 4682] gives 6.72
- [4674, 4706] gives 6.6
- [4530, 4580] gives 6.59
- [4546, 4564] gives 6.66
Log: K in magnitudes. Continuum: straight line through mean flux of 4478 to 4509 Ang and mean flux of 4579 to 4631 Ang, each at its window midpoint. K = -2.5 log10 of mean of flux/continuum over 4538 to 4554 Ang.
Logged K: 0.043 mag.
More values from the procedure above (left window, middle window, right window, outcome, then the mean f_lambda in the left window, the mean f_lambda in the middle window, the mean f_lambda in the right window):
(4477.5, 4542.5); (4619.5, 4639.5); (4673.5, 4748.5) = -0.11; 6.43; 7.33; 6.77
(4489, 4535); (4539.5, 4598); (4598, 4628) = 0.02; 6.43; 6.69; 7.14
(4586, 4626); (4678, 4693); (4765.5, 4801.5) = 0.06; 6.97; 6.66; 7.1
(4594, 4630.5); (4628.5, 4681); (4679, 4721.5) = 0.04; 7.1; 6.61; 6.65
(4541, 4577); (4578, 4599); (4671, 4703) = 0.01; 6.73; 6.67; 6.62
